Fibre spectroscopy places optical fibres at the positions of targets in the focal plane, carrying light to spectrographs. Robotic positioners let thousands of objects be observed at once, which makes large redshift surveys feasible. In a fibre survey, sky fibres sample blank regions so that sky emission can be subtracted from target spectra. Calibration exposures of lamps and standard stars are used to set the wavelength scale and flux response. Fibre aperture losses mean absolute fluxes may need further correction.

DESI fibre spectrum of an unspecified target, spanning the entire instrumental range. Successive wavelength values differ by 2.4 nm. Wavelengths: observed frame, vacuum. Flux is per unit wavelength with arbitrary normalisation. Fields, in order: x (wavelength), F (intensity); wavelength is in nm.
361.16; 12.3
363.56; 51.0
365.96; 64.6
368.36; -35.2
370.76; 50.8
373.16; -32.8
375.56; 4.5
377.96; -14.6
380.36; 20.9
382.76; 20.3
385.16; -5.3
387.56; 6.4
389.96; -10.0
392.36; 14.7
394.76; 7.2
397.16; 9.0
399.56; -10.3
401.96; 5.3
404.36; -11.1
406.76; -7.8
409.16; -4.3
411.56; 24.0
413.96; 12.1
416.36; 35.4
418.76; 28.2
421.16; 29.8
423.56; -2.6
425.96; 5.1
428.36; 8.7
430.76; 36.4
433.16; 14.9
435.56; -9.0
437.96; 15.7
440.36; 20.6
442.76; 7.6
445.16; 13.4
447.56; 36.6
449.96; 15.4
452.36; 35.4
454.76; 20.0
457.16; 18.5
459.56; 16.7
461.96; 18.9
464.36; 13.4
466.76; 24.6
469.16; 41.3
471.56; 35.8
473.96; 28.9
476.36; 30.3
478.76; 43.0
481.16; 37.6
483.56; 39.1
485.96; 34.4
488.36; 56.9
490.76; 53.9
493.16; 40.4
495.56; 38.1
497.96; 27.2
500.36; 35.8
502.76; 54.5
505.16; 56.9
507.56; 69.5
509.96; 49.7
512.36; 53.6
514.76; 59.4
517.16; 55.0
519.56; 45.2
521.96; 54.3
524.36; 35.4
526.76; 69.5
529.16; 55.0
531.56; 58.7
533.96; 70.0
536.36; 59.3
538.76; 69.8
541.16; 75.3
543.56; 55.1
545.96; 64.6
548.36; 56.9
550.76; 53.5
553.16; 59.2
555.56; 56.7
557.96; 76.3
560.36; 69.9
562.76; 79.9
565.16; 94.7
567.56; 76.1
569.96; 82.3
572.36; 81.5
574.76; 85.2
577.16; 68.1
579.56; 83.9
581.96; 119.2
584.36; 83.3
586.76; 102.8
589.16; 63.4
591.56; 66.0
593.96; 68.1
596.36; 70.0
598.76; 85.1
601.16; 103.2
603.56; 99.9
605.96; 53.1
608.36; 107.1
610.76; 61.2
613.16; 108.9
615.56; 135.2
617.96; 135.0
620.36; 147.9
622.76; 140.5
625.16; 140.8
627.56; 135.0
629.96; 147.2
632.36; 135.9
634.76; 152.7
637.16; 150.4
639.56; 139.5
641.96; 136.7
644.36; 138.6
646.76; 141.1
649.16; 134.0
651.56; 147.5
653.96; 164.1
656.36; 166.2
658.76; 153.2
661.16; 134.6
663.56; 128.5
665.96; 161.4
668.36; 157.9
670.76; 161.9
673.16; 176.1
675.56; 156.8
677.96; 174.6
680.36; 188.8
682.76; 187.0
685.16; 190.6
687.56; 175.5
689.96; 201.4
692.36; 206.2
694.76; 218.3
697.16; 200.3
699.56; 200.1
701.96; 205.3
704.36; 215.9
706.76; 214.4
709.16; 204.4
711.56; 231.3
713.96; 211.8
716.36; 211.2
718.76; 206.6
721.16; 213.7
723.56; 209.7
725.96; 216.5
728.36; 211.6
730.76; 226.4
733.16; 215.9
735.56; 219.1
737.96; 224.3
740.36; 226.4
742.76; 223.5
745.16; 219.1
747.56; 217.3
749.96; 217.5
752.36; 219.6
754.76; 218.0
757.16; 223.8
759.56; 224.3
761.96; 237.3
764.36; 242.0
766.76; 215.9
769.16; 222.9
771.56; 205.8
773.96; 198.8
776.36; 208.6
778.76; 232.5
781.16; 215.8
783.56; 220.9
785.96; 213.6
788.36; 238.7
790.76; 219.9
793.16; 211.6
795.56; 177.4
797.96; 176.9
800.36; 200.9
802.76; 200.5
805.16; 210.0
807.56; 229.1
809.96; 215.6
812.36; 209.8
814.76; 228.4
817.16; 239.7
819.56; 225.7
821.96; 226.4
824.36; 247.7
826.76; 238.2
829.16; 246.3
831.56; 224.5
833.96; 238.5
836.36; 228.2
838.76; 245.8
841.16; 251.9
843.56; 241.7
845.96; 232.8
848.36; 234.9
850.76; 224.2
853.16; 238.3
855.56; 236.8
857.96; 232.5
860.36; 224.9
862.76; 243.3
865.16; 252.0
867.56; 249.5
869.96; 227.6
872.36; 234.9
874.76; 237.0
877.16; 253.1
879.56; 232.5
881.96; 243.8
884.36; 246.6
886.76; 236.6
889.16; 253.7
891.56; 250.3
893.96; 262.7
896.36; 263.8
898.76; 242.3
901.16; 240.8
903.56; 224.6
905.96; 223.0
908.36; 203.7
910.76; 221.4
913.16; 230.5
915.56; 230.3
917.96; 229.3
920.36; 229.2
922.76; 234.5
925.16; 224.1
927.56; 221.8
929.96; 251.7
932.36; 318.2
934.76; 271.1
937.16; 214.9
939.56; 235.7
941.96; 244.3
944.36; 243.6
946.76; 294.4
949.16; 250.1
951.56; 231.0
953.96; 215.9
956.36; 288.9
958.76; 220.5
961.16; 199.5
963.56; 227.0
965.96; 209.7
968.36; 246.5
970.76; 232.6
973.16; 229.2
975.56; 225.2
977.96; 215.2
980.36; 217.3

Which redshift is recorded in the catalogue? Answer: 0.54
